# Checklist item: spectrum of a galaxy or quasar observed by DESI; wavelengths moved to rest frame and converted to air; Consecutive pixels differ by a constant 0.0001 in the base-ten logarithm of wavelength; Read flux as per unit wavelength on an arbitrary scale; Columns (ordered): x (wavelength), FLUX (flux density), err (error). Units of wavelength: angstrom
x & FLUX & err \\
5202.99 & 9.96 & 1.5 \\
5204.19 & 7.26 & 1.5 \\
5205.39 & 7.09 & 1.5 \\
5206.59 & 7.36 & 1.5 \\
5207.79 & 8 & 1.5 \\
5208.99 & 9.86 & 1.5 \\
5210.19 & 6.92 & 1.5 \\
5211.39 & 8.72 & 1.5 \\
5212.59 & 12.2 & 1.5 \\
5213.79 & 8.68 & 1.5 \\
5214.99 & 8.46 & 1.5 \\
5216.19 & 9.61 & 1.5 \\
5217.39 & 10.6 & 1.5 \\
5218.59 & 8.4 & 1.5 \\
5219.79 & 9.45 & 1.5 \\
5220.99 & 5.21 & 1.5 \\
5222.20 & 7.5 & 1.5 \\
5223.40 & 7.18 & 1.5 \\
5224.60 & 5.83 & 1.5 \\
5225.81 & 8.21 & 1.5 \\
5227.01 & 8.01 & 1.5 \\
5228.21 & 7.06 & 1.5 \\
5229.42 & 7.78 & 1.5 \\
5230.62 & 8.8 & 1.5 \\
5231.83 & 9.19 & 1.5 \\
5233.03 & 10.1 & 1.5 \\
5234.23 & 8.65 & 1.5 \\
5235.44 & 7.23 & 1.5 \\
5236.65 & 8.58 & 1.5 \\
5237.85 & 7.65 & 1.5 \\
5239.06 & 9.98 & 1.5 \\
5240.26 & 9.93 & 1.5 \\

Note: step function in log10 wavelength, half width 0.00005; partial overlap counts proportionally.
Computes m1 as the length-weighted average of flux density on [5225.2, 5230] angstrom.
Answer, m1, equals 7.75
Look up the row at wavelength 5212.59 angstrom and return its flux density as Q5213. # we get 12.2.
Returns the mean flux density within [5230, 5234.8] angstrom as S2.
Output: 9.2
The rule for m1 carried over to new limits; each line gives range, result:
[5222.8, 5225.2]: 6.52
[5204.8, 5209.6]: 8.07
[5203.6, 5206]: 7.17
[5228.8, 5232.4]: 8.56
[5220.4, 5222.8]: 6.34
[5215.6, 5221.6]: 8.65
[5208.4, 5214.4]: 9.27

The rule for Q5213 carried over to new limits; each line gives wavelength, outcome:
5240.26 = 9.93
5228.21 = 7.06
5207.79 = 8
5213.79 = 8.68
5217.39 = 10.6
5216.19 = 9.61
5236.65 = 8.58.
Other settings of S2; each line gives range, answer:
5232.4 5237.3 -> 8.64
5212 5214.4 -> 10.4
